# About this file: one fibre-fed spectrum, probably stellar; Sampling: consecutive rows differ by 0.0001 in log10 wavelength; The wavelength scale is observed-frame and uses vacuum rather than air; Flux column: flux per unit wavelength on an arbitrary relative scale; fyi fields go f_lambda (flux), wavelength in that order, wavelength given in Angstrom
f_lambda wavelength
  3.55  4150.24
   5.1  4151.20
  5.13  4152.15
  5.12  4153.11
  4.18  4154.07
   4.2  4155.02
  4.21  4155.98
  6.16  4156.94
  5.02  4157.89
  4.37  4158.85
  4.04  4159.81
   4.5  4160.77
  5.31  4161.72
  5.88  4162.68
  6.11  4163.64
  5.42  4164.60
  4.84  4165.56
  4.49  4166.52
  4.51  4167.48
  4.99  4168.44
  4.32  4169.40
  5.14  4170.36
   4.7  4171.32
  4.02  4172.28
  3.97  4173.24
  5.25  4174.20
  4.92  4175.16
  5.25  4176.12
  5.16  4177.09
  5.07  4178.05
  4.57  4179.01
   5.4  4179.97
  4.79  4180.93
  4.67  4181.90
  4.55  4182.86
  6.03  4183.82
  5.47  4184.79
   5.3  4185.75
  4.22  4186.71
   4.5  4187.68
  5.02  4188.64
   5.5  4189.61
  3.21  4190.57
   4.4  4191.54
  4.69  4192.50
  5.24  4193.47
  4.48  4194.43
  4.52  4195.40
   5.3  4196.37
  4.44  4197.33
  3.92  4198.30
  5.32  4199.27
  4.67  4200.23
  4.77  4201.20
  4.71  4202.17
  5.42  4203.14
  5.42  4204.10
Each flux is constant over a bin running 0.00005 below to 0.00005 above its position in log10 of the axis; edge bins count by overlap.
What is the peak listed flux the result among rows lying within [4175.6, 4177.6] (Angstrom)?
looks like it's 5.25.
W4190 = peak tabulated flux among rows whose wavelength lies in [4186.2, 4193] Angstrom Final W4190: 5.5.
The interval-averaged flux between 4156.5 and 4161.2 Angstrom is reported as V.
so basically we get 4.81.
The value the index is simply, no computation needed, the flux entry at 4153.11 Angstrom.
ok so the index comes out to 5.12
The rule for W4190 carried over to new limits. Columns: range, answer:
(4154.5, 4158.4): 6.16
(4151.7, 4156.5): 5.13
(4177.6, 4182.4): 5.4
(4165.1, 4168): 4.84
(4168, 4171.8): 5.14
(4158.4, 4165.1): 6.11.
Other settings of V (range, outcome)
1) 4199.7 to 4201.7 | 4.74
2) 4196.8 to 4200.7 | 4.6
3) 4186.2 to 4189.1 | 4.59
